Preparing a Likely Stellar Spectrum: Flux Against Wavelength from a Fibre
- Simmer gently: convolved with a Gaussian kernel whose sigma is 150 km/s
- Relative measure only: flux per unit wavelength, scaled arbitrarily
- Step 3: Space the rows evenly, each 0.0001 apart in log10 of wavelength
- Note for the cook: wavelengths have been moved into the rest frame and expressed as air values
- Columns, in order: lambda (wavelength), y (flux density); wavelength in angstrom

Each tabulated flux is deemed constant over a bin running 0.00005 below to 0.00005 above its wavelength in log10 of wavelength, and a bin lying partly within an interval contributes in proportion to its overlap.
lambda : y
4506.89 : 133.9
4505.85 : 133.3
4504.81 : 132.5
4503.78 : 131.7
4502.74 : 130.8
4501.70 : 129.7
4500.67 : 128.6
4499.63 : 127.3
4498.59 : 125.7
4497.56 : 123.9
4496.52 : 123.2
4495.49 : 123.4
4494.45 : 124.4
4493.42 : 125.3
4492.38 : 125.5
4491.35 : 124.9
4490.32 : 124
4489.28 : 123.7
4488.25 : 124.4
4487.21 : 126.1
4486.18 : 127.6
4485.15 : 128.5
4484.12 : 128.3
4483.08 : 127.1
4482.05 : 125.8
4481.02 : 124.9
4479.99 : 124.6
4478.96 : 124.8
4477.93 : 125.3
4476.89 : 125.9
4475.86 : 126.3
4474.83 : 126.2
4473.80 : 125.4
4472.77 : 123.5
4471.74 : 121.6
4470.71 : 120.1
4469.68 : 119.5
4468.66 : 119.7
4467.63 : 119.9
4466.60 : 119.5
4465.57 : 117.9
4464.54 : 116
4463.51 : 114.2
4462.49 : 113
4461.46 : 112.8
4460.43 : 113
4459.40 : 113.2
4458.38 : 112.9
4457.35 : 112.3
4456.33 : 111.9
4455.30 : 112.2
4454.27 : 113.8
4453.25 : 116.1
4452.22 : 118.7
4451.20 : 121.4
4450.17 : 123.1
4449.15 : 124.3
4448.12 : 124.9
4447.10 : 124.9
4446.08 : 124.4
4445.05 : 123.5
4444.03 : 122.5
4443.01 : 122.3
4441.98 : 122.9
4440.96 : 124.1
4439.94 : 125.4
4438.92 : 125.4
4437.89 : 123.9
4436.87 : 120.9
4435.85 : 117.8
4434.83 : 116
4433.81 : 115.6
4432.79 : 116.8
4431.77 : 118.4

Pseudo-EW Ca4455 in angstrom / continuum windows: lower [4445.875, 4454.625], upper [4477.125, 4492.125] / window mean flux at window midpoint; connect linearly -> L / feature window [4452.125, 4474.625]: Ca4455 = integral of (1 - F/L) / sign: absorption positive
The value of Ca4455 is 1.1 angstrom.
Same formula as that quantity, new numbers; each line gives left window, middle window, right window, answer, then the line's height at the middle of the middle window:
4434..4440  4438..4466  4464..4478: 0.6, 121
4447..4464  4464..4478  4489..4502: -0.2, 120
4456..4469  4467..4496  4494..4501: -1.0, 120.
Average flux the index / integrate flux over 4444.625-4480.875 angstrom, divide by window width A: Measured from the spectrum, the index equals 120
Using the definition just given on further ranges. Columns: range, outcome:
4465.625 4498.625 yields 124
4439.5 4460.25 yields 120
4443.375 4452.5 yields 123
